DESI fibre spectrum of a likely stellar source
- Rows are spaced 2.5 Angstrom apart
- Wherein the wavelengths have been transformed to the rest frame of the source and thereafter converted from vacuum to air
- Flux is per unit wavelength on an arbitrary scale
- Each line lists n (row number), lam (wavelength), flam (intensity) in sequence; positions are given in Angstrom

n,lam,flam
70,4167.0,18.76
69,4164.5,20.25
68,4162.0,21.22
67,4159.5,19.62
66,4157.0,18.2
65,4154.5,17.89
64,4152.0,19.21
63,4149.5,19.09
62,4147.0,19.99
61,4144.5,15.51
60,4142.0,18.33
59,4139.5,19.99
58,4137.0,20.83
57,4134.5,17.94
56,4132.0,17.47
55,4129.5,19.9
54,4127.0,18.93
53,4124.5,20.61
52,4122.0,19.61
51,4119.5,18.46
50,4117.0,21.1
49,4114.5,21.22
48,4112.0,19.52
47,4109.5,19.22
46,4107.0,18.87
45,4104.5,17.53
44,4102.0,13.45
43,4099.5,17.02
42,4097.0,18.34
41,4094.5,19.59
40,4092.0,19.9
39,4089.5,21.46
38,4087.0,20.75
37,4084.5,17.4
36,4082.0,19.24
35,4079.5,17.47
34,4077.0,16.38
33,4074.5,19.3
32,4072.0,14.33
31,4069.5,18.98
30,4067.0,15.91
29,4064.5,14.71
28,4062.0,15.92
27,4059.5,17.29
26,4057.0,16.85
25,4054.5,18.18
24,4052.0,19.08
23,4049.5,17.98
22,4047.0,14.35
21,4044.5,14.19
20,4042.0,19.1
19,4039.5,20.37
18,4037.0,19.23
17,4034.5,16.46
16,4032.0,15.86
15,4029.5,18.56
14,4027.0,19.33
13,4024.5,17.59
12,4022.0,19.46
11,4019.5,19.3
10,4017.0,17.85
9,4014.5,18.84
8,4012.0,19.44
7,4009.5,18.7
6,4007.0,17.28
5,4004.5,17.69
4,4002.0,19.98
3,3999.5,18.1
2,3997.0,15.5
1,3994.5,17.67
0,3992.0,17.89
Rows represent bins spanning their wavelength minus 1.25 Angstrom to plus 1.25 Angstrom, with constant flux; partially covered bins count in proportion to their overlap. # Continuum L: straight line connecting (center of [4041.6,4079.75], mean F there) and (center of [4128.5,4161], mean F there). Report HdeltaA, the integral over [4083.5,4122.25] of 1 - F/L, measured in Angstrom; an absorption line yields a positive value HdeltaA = -2.5 Angstrom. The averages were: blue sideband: 16.8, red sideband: 18.8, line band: 19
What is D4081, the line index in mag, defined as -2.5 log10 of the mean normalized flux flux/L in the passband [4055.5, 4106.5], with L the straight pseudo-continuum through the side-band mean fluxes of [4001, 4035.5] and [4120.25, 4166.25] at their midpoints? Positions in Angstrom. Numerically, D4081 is 0.067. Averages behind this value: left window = 18.3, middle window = 17.6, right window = 19.1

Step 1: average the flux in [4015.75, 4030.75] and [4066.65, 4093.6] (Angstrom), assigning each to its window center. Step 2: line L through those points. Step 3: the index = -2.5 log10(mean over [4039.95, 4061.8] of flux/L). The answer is 0.08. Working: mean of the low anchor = 18.7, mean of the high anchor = 18.4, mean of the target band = 17.2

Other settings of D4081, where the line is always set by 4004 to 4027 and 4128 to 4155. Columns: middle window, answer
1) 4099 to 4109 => 0.11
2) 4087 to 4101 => -0.04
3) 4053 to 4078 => 0.11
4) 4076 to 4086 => 0.06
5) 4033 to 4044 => 0.01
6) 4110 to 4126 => -0.07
